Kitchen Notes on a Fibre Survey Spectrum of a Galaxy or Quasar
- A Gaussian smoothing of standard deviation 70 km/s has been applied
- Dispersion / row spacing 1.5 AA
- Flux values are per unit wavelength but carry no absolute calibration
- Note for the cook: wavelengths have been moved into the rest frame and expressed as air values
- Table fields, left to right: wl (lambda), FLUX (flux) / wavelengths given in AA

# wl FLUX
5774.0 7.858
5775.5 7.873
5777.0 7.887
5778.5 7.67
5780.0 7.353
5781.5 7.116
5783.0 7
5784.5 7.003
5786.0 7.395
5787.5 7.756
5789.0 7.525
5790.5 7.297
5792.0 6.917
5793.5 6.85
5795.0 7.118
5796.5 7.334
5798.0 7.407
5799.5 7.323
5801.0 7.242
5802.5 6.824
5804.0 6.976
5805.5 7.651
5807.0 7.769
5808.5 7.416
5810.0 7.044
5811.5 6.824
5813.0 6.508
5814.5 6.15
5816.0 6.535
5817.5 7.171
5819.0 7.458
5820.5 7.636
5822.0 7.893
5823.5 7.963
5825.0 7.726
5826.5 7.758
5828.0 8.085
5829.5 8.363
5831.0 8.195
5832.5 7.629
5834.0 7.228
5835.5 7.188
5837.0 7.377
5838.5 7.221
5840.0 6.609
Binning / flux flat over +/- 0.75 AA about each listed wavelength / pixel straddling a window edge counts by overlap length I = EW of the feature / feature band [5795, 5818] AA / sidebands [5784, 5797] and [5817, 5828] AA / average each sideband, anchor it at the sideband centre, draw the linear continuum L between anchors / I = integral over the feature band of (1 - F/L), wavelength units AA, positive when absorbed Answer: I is 1.20 AA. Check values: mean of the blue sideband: 7.25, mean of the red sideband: 7.7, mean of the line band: 7.08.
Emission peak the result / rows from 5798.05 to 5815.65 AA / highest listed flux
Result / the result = 7.769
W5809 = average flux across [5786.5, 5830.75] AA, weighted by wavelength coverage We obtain 7.34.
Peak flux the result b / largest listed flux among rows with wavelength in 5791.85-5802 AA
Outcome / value 7.407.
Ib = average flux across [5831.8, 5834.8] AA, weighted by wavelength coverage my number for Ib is 7.42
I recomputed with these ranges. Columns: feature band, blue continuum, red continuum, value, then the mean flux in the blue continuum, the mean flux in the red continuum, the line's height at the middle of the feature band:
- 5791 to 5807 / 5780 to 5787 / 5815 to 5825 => 0.20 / 7.17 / 7.43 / 7.28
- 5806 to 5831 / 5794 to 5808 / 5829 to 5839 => 0.10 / 7.29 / 7.59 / 7.45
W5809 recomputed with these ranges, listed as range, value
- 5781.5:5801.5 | 7.24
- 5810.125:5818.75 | 6.71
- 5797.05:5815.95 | 7.08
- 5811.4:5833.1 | 7.48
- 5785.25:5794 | 7.3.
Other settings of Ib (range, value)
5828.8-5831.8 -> 8.27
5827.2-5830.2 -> 8.21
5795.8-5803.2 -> 7.23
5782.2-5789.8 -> 7.33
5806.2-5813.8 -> 7.11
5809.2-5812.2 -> 6.94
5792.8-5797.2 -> 7.1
